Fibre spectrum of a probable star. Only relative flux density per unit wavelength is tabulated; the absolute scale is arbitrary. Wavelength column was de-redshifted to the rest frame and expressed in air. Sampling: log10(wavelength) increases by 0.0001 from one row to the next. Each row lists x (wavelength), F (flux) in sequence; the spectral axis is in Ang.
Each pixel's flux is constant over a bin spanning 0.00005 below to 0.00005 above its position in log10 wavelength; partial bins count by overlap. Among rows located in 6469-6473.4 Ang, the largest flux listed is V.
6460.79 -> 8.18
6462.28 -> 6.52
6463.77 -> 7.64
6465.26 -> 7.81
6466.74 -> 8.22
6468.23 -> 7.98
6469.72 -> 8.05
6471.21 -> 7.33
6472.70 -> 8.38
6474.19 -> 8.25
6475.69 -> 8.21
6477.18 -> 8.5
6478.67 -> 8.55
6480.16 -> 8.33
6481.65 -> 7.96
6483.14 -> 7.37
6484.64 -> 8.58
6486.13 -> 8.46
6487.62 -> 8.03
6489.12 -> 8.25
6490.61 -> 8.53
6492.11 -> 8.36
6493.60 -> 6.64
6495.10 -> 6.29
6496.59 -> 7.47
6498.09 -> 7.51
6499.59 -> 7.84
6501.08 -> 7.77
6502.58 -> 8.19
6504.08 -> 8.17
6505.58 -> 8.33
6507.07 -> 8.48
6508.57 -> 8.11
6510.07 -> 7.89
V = 8.38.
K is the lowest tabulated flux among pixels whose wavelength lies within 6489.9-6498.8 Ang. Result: 6.29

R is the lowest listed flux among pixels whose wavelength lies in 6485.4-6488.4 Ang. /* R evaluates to 8.03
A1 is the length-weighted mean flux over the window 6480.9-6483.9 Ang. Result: 7.66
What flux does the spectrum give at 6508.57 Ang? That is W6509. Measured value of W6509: 8.11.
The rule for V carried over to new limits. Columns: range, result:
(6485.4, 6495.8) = 8.53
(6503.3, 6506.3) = 8.33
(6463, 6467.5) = 8.22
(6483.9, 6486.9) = 8.58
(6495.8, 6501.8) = 7.84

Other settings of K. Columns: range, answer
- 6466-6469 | 7.98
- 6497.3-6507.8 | 7.51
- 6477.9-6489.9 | 7.37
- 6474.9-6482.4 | 7.96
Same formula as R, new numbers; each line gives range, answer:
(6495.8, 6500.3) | 7.47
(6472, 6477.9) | 8.21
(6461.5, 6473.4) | 6.52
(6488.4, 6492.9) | 8.25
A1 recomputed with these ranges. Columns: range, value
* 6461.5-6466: 7.33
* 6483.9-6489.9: 8.34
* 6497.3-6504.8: 7.89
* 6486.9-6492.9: 8.28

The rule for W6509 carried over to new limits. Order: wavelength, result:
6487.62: 8.03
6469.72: 8.05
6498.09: 7.51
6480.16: 8.33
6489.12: 8.25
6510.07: 7.89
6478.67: 8.55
